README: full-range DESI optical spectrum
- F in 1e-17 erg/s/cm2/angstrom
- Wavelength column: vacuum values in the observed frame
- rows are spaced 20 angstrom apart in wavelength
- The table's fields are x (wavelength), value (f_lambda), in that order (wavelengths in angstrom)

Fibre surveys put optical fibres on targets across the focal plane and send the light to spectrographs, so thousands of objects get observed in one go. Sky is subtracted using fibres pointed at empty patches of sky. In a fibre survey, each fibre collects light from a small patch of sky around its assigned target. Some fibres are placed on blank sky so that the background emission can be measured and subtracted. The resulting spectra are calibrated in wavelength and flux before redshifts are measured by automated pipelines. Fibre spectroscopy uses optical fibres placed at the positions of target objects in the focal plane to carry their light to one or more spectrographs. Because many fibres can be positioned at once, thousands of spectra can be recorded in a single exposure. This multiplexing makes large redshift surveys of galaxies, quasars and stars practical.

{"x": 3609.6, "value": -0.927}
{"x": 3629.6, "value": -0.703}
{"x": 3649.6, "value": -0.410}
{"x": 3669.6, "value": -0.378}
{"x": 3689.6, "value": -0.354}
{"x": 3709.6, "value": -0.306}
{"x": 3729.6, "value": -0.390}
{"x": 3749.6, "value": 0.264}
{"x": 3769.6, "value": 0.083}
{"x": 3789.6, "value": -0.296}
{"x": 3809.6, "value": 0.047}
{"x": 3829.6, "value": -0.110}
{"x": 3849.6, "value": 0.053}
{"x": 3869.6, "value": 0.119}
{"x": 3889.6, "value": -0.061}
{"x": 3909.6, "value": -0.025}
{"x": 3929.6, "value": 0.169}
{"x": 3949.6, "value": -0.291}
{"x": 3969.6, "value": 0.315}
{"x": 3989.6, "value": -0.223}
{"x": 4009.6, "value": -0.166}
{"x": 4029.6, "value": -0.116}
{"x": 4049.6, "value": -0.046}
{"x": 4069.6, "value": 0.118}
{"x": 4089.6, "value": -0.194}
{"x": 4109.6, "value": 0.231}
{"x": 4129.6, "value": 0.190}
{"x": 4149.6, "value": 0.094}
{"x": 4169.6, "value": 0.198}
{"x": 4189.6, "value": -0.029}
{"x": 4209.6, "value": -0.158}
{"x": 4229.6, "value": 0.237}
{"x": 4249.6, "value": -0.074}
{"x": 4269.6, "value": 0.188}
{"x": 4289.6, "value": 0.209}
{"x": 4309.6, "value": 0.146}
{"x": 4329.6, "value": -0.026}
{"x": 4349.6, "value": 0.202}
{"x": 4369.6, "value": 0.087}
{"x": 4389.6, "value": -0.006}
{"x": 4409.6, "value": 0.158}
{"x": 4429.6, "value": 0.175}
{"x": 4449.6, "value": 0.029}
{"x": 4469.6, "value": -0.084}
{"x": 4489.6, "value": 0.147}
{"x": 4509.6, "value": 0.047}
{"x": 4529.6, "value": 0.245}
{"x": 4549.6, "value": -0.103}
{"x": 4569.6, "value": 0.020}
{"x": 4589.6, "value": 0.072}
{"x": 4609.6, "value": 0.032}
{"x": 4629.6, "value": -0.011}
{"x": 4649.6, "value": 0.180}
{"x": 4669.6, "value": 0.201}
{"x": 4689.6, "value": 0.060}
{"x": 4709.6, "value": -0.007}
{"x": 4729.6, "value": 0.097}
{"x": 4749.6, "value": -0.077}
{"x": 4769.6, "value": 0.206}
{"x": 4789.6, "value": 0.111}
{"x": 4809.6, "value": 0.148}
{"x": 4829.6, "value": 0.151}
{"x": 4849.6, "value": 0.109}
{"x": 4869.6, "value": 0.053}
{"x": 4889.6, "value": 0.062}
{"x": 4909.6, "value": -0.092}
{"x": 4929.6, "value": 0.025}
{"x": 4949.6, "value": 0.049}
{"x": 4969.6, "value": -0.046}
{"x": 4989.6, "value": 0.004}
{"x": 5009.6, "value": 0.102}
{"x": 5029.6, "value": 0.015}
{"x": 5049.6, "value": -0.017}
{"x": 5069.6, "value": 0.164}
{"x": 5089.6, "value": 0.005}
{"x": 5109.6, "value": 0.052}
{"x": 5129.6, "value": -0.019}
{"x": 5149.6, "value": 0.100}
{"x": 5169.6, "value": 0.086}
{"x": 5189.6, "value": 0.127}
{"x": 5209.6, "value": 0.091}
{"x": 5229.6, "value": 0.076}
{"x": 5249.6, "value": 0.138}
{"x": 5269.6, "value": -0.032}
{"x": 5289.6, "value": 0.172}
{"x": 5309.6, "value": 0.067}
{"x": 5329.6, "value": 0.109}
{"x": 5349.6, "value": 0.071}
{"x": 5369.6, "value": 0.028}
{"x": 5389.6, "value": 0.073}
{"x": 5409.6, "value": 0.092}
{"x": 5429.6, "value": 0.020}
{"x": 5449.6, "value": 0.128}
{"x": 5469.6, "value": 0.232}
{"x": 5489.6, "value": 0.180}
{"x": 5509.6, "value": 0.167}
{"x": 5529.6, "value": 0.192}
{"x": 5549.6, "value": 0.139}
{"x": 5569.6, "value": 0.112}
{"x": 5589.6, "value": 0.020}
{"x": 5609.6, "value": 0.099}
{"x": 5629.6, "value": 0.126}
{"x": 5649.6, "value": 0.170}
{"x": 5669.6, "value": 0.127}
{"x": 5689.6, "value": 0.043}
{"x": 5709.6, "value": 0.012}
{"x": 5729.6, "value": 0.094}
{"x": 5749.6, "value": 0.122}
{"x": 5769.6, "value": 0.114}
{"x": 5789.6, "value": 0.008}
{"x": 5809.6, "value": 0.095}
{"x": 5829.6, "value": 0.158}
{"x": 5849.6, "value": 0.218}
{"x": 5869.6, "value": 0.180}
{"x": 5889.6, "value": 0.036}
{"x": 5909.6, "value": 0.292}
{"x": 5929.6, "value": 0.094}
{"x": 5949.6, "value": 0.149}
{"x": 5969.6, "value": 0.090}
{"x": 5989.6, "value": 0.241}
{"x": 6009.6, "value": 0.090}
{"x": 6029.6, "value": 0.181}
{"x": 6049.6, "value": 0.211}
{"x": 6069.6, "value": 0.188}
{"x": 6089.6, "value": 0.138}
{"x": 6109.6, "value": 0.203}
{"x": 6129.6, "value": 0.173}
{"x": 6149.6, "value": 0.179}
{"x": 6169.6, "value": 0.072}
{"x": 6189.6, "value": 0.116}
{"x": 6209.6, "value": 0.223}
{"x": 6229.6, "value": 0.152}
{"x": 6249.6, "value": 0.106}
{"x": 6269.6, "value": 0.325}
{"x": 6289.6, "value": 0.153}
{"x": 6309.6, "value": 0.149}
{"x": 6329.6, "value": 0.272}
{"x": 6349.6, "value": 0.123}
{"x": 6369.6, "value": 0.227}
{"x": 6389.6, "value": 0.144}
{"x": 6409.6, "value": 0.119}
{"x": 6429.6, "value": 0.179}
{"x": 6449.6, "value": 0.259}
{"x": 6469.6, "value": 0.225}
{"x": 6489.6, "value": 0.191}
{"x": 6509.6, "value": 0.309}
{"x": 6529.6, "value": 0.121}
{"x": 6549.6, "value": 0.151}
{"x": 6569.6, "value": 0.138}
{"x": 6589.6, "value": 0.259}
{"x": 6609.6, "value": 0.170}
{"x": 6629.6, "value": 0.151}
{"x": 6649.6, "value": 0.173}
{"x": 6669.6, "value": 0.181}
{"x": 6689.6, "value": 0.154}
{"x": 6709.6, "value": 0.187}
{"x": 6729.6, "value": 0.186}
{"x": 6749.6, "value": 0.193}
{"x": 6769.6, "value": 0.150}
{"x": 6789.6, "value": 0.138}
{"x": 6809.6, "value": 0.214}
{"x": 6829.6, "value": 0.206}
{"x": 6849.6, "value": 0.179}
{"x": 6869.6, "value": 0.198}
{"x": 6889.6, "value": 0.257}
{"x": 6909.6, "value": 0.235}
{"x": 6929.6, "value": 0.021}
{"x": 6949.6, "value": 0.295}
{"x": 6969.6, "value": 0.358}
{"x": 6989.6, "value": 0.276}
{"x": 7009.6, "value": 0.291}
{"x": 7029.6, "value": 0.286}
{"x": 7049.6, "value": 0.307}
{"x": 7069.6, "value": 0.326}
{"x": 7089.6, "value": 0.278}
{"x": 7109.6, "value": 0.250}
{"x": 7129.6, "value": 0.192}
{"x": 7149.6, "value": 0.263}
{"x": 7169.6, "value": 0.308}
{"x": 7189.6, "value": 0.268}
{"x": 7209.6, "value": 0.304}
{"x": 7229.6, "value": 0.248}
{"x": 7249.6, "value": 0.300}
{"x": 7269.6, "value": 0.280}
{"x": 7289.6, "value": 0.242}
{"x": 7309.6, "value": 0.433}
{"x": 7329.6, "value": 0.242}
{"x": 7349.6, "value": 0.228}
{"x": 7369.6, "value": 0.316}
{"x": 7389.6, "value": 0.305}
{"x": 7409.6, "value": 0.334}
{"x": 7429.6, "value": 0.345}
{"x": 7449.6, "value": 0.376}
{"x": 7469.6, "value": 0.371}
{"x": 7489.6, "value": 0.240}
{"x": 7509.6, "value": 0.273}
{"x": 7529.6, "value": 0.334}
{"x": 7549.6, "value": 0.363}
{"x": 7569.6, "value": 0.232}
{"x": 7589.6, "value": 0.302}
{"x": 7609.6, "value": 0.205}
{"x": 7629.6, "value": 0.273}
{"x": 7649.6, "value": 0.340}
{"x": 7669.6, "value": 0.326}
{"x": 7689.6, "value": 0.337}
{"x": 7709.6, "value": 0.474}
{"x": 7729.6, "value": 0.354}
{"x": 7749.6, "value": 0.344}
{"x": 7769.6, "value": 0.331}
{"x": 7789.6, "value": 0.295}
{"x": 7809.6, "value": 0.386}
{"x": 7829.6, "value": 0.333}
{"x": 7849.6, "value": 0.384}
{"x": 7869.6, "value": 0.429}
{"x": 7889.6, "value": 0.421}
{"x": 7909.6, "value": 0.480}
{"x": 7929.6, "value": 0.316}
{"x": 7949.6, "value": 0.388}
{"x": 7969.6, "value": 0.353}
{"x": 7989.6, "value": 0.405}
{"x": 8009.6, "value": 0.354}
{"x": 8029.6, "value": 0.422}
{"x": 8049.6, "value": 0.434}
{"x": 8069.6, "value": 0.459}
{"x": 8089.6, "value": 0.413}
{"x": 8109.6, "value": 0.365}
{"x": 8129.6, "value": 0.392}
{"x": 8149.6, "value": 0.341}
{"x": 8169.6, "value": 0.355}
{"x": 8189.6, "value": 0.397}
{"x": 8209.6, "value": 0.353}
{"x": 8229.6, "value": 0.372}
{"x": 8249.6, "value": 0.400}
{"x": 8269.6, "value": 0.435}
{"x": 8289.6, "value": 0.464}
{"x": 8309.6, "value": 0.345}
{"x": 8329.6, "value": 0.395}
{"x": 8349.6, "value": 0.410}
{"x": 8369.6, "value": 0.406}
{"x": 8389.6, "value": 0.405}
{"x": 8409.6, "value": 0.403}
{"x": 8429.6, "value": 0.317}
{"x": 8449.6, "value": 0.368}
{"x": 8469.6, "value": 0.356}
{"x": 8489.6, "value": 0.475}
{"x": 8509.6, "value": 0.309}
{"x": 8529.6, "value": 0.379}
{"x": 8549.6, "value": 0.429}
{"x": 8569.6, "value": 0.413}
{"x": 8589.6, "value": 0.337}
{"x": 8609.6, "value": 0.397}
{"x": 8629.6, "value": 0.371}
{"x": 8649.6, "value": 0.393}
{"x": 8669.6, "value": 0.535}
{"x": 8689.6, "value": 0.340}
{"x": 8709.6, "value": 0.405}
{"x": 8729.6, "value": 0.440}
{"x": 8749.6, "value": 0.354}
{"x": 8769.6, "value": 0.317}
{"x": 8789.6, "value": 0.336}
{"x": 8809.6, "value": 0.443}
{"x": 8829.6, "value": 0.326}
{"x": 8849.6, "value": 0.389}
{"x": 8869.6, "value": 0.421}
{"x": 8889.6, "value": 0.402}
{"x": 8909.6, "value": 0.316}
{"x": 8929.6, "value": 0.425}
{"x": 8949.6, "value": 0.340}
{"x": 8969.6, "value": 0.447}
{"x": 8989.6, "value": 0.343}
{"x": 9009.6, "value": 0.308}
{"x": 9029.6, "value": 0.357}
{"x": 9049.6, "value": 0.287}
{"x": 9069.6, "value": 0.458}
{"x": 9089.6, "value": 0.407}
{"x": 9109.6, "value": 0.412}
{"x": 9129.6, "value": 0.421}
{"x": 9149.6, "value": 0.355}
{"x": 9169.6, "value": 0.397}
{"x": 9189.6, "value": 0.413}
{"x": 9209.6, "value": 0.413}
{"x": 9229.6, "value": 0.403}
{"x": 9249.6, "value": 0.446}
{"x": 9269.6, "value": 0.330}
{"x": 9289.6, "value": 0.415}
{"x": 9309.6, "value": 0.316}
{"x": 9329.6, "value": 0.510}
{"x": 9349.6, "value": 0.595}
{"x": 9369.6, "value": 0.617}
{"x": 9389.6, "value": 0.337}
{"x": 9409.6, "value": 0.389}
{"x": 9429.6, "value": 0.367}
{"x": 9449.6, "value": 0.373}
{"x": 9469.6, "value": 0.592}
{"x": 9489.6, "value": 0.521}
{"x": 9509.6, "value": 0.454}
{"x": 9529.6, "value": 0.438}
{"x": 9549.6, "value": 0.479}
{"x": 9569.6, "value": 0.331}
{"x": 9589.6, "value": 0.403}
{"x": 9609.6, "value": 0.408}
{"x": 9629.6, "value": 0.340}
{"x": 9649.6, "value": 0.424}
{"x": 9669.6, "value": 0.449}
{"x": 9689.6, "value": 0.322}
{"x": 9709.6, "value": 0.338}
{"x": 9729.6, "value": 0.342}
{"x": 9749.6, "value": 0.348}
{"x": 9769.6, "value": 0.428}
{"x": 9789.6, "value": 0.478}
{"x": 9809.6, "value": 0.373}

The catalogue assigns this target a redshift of 0.74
